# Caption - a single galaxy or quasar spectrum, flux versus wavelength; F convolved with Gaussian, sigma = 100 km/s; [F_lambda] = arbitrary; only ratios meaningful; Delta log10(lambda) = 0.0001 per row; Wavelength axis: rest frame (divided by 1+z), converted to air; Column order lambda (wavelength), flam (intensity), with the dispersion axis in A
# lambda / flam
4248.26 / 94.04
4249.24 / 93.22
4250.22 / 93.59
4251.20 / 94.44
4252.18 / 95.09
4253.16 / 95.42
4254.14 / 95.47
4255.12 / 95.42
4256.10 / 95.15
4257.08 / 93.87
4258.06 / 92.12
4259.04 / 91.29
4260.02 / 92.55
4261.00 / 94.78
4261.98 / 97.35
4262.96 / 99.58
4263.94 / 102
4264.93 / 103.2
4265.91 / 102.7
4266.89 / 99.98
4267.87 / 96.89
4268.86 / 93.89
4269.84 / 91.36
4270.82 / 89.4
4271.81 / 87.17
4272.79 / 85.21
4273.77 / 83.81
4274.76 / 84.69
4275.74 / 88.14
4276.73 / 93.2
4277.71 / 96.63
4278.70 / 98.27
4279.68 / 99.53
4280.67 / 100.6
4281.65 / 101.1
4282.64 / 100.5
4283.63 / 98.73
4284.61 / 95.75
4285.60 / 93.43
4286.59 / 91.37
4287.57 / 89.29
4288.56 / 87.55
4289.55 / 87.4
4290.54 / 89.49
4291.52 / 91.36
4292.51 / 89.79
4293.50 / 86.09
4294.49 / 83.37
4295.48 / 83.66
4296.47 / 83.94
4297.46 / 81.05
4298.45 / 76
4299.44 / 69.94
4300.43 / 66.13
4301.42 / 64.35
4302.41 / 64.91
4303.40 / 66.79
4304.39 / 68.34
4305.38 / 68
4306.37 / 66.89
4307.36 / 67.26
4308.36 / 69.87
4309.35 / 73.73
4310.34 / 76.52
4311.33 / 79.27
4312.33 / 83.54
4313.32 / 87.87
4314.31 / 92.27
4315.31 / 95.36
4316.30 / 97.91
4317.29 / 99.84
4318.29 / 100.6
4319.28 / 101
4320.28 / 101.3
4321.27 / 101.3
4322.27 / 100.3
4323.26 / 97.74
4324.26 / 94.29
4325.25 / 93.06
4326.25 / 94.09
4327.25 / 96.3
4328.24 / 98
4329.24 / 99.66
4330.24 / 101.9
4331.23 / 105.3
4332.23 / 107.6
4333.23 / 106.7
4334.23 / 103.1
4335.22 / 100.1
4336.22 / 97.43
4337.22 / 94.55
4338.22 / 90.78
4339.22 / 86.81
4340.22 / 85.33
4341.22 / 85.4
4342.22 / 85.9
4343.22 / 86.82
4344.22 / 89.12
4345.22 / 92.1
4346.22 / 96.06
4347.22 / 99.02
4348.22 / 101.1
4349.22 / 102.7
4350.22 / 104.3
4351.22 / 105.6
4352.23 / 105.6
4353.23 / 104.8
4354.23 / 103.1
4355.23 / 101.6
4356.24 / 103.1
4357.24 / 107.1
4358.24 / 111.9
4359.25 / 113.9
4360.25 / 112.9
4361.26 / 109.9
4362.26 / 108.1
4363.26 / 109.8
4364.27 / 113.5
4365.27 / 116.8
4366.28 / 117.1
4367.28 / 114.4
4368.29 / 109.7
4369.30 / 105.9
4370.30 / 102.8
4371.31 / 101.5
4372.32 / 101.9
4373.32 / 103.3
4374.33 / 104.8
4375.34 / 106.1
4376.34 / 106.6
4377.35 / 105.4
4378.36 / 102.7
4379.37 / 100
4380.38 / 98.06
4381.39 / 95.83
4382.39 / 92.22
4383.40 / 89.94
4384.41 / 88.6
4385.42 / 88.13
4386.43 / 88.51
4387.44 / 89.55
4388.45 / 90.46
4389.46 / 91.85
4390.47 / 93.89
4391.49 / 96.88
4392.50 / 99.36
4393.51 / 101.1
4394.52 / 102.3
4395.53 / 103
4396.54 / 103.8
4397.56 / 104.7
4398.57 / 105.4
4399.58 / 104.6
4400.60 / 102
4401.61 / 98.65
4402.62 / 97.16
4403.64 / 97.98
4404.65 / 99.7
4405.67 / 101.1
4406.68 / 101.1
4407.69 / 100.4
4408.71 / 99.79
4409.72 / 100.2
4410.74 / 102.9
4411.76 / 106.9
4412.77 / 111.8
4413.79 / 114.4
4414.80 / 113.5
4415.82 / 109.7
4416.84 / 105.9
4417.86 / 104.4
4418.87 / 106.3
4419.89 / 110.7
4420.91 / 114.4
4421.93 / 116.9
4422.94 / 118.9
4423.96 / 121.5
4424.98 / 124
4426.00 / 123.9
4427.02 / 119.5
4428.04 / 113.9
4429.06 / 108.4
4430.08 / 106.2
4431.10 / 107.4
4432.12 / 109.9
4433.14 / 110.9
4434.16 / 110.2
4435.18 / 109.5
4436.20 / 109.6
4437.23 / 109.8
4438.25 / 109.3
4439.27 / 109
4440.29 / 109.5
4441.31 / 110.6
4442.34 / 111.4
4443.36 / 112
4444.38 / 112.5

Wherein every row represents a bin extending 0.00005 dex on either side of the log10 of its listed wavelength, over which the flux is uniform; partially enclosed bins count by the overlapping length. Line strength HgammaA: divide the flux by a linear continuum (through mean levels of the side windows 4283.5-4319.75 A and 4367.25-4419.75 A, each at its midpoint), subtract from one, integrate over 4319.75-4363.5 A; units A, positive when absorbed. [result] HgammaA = -4.35 A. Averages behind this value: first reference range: 82.8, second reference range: 101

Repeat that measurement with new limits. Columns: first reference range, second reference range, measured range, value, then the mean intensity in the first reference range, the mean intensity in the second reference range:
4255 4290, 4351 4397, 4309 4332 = 0.8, 94.3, 103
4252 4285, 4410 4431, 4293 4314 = 5.1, 95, 112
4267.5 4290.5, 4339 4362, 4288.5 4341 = 4.7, 92.7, 100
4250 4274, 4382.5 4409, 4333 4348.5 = 0.5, 94.6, 97.6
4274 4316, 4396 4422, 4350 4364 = -1.8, 84.1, 105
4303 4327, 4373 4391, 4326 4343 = -1.3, 86.7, 96.3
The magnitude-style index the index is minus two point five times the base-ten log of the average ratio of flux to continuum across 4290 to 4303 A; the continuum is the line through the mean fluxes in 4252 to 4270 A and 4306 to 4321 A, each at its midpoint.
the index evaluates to 0.14 mag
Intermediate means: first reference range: 96.3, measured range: 79.2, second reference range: 86.6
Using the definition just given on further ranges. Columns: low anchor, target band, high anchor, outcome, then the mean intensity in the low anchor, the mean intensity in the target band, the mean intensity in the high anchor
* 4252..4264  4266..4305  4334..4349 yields 0.09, 95.2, 87.2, 92.9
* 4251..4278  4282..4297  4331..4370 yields 0.07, 93.9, 90.2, 102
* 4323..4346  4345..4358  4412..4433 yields -0.04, 95.3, 102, 113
